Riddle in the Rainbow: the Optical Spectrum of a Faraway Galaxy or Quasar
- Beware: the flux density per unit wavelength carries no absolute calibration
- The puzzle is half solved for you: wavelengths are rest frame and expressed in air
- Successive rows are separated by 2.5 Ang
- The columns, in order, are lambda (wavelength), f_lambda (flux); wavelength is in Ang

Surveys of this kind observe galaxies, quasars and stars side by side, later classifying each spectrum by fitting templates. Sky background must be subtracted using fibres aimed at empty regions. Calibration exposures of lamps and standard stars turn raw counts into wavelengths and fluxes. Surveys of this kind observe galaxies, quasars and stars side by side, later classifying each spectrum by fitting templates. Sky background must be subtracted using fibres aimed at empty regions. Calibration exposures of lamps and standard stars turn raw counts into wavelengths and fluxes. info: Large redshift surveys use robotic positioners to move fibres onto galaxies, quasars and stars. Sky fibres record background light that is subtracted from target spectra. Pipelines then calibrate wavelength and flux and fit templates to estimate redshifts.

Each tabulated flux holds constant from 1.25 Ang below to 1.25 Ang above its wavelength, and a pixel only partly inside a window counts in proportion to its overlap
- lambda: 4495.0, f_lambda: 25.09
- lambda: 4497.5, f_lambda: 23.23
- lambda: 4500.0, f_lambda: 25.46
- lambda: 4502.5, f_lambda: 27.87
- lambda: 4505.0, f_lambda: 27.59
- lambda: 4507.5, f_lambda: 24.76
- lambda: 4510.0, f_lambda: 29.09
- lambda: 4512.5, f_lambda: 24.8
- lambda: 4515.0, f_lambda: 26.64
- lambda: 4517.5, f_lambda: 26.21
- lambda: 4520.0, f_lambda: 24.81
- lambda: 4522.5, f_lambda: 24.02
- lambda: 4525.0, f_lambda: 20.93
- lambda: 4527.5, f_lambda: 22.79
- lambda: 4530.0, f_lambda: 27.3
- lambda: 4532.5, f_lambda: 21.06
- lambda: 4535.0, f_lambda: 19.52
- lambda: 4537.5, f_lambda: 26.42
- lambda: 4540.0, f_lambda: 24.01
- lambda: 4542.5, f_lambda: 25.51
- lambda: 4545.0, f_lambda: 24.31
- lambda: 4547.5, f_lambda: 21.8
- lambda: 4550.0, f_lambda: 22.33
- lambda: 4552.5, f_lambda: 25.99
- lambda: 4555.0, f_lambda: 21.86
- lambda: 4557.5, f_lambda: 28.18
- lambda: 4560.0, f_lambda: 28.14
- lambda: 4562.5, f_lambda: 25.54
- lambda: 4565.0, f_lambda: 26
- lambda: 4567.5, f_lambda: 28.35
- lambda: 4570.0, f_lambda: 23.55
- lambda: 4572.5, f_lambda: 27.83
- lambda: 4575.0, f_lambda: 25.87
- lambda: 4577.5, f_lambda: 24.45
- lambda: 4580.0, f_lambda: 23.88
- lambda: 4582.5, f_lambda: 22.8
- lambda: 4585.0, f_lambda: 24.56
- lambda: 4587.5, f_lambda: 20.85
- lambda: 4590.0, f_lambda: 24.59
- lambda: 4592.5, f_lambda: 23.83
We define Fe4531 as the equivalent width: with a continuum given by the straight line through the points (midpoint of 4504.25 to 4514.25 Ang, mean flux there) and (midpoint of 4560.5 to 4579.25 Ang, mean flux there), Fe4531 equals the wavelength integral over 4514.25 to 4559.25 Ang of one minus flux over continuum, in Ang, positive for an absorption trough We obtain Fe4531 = 3.7 Ang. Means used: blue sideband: 26.5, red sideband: 26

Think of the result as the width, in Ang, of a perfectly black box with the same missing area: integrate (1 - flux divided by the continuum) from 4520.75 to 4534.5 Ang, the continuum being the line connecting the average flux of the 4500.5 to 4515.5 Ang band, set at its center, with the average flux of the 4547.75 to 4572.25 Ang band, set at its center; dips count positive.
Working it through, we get 1.7 Ang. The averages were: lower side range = 26.7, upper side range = 25.5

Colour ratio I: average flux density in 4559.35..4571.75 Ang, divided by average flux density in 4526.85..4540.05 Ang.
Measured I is 1.12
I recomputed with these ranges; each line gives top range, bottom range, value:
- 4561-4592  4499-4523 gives 0.95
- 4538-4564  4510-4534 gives 1.01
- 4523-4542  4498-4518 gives 0.88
